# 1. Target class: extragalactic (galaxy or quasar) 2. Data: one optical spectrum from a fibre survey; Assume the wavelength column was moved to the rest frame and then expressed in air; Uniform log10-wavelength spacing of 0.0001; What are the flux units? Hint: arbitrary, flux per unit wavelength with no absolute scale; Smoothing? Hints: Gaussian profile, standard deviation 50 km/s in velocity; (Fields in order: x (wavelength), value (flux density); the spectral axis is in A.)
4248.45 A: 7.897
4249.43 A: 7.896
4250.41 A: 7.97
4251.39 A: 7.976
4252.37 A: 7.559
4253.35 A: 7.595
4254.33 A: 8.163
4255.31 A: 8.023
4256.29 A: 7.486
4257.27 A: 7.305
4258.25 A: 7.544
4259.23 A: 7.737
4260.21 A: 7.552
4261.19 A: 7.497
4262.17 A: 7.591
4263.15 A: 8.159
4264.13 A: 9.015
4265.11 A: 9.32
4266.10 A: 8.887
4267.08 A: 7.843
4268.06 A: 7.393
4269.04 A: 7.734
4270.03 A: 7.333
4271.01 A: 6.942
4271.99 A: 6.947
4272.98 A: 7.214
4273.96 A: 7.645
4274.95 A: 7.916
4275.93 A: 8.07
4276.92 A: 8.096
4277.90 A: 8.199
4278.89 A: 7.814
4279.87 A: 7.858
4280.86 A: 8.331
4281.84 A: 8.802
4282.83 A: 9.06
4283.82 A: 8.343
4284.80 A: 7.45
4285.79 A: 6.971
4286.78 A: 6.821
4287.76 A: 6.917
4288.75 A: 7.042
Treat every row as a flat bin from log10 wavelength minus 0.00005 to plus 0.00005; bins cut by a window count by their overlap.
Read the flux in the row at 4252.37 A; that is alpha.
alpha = 7.559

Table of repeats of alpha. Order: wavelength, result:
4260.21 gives 7.552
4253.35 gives 7.595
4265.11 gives 9.32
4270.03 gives 7.333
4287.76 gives 6.917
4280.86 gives 8.331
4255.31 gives 8.023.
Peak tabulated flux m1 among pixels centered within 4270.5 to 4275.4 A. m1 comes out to 7.916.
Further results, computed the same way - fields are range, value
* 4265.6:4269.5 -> 8.887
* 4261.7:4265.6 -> 9.32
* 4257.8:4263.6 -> 8.159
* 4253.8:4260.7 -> 8.163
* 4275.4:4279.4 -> 8.199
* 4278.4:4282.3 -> 8.802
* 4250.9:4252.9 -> 7.976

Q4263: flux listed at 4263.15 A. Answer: 8.159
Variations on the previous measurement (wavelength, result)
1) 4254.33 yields 8.163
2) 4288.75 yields 7.042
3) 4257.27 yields 7.305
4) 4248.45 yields 7.897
